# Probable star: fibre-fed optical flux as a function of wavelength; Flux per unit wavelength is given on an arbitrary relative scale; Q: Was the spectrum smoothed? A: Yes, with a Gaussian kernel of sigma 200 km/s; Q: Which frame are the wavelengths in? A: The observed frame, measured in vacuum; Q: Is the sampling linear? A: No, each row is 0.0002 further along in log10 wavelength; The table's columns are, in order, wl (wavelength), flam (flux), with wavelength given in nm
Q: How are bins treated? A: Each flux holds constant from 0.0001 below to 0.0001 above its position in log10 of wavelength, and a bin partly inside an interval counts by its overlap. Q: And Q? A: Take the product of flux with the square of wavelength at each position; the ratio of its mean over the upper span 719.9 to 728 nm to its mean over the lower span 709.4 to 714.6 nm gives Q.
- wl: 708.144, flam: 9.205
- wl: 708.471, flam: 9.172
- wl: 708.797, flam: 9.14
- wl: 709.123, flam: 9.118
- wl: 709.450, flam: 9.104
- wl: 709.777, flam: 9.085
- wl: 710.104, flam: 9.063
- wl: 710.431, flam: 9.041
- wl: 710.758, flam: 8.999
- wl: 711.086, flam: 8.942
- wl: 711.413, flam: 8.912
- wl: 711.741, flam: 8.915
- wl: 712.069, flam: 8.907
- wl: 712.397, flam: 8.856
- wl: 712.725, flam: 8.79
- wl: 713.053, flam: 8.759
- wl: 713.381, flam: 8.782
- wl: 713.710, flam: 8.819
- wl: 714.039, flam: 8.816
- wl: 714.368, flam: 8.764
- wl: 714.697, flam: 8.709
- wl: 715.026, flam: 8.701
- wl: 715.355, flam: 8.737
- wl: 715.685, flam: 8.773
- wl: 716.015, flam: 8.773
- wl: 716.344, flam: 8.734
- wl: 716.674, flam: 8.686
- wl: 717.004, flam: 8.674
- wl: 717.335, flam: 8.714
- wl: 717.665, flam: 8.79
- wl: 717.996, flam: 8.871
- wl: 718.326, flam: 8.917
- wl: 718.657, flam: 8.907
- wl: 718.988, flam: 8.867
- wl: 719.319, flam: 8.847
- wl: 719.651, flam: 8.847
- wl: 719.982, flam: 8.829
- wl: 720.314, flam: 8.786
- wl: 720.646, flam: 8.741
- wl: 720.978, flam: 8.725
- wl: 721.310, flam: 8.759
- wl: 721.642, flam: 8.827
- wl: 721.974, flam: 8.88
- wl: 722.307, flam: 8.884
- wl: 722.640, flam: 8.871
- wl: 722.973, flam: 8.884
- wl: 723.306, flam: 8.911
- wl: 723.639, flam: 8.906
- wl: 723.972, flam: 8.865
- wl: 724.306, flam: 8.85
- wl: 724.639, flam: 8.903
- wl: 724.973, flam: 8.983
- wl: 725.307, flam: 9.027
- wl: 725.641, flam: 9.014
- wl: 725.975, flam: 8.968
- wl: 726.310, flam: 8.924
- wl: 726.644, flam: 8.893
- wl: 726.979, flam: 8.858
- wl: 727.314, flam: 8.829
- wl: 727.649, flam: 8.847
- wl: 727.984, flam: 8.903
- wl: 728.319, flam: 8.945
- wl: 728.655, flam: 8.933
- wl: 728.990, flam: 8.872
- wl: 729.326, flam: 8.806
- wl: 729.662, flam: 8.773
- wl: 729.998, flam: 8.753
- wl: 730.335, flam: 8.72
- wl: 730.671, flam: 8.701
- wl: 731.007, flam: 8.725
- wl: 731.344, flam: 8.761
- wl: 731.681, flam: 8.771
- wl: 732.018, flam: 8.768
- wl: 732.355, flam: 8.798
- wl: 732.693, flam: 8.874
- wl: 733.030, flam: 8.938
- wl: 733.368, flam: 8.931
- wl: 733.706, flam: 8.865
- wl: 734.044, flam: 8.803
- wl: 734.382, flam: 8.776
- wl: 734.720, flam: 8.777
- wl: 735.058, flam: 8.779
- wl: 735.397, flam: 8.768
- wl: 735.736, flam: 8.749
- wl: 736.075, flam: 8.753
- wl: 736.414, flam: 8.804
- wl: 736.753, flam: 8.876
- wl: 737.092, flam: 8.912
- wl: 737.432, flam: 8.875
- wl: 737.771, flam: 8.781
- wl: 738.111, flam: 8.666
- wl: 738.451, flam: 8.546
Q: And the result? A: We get 1.0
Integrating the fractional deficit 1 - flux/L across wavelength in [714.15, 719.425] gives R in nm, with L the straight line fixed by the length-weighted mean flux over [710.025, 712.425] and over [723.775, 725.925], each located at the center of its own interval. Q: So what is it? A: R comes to 0.10 nm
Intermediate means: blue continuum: 8.96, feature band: 8.78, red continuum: 8.94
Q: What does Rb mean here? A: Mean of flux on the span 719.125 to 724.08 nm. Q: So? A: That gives 8.84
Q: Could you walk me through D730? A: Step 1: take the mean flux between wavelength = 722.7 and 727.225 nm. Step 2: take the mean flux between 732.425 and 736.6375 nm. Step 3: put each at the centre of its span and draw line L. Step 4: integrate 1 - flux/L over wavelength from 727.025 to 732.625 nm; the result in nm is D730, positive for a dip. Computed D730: 0.04 nm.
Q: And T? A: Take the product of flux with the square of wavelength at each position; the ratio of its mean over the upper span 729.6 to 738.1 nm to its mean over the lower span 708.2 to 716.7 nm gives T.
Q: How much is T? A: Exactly 1.05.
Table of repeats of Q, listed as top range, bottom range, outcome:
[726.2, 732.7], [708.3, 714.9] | 1.04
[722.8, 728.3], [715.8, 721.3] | 1.03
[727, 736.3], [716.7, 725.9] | 1.02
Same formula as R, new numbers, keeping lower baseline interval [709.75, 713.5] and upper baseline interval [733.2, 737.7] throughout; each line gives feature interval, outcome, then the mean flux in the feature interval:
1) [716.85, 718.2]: 0.02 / 8.77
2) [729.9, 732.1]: 0.02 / 8.74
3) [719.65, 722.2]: 0.02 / 8.8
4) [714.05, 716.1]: 0.04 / 8.75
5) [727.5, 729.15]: -0.01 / 8.9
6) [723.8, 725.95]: -0.02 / 8.94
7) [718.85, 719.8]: 0.00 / 8.85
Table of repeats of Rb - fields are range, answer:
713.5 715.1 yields 8.76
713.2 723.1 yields 8.8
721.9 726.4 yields 8.92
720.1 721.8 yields 8.77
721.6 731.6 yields 8.87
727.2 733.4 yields 8.82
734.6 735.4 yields 8.78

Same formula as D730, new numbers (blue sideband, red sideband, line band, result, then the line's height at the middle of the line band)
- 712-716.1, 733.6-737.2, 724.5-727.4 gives -0.05 nm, 8.79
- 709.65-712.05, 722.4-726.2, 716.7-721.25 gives 0.07 nm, 8.95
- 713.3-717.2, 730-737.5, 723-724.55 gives -0.02 nm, 8.77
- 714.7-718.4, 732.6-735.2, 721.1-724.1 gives -0.03 nm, 8.79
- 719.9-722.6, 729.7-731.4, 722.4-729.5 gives -0.11 nm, 8.77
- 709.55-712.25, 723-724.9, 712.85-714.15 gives 0.03 nm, 8.97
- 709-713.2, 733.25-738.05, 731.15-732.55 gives 0.01 nm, 8.84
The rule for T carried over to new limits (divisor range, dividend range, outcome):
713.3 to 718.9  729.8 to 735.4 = 1.05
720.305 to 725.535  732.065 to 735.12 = 1.03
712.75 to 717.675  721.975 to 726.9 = 1.05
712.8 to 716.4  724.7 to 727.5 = 1.05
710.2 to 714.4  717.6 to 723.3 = 1.02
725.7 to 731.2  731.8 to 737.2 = 1.01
